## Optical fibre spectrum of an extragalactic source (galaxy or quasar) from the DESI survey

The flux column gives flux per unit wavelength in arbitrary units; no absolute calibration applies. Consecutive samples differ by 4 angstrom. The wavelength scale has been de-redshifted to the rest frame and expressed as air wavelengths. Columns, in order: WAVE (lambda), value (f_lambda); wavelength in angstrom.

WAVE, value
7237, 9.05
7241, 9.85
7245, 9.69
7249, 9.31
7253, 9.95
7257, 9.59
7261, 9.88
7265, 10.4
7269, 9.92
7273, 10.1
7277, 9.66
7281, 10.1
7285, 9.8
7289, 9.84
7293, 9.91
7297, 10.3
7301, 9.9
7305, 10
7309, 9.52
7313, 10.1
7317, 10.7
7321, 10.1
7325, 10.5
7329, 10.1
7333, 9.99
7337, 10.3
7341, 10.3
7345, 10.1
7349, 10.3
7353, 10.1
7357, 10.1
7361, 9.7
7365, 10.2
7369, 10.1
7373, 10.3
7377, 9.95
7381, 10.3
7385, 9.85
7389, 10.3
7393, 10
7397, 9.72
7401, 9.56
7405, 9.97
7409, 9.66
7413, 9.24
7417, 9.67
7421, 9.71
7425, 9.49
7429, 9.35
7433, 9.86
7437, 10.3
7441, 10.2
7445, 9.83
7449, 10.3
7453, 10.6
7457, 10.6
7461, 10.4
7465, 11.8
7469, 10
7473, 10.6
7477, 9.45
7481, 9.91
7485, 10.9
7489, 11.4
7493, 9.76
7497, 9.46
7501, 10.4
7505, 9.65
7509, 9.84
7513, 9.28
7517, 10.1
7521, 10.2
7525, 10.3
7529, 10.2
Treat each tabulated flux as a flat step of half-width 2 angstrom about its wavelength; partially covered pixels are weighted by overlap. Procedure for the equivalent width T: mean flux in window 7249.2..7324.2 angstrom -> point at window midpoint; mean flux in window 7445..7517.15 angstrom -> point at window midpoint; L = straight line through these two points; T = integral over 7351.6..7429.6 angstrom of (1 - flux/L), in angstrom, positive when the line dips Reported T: 1.9 angstrom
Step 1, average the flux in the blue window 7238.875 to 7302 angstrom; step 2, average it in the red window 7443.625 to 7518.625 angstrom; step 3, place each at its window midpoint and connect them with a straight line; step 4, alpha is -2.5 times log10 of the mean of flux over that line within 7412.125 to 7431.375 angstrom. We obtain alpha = 0.07 mag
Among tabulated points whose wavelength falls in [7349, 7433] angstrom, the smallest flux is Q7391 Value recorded 9.24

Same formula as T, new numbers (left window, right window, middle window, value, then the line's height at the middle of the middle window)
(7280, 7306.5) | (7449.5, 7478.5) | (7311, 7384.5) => -0.2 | 10.1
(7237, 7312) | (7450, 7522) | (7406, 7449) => 1.6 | 10.1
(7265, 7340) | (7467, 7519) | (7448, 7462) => -0.6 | 10.1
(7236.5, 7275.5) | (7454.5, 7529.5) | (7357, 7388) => -0.2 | 10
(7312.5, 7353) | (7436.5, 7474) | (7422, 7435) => 1.0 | 10.4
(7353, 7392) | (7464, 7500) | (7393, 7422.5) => 1.4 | 10.2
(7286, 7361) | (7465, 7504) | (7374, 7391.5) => 0.1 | 10.2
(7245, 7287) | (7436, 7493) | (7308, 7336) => -0.4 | 10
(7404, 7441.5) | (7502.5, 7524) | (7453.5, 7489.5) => -2.7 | 9.79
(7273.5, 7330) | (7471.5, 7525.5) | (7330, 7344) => -0.2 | 10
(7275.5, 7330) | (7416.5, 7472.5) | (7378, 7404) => 0.4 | 10.1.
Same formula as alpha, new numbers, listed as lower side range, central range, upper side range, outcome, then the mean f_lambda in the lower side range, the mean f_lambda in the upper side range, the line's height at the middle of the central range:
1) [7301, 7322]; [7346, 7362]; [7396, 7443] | -0.02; 10.1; 9.73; 9.93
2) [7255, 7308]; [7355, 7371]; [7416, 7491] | 0.01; 9.95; 10.2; 10.1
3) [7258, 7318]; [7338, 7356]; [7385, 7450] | -0.03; 9.99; 9.82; 9.91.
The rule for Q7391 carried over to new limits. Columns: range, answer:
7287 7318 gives 9.52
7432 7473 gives 9.83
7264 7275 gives 9.92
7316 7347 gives 9.99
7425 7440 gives 9.35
